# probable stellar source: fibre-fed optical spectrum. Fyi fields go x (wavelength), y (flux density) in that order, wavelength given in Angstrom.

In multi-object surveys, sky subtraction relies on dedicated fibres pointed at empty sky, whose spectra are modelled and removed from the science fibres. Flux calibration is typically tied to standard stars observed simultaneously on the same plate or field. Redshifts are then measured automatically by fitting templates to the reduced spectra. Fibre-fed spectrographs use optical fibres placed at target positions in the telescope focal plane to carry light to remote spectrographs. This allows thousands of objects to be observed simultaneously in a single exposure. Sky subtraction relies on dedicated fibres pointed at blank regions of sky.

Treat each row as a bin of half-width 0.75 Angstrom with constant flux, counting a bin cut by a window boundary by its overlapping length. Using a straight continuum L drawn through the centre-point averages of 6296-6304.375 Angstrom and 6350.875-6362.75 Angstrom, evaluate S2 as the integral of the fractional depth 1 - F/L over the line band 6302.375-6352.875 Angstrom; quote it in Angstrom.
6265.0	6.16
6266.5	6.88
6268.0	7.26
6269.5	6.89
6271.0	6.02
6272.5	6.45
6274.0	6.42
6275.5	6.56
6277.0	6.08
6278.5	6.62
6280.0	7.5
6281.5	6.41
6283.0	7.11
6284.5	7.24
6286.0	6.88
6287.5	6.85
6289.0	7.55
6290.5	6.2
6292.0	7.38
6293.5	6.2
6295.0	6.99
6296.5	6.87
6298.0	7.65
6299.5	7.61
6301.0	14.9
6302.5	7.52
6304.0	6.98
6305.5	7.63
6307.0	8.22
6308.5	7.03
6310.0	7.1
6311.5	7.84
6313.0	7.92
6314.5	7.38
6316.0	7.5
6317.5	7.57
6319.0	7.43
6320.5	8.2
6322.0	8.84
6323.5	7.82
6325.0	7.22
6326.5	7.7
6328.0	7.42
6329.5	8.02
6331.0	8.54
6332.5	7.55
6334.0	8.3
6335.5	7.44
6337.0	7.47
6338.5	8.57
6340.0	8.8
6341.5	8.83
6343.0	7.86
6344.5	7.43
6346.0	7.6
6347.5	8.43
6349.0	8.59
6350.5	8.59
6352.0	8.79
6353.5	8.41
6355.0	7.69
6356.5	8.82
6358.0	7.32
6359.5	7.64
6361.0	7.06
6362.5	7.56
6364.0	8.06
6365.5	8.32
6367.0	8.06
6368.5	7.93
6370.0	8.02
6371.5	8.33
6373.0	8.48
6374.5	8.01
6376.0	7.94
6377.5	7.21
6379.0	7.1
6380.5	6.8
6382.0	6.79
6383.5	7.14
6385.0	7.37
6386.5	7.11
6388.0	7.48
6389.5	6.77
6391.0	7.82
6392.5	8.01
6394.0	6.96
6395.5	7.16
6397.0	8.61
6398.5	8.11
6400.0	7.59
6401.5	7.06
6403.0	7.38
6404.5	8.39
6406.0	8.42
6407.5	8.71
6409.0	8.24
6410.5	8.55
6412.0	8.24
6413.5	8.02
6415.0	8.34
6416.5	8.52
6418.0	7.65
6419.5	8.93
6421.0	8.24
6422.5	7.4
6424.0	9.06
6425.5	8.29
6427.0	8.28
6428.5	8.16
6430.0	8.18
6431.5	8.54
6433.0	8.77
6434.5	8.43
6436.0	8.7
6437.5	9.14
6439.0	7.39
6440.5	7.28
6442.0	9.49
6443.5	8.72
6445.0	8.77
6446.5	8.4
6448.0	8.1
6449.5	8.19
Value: 2.7 Angstrom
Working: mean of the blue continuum 8.71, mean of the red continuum 7.95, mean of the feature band 7.89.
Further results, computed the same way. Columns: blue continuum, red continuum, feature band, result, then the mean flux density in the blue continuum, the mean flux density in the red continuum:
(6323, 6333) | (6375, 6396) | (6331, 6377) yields -3.24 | 7.76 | 7.27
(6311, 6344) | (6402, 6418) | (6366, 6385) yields 1.06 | 7.92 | 8.23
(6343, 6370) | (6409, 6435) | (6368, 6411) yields 2.48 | 8.01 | 8.33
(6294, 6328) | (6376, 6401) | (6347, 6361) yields -1.06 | 7.88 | 7.39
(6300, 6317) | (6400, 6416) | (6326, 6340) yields 0.36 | 8.17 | 8.12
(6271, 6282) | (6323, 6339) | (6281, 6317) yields -2.44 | 6.54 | 7.81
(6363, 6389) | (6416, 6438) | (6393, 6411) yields 0.26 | 7.65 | 8.41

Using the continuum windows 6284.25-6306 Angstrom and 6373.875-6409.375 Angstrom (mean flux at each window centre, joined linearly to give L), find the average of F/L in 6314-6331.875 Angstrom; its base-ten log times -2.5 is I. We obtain -0.03 mag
